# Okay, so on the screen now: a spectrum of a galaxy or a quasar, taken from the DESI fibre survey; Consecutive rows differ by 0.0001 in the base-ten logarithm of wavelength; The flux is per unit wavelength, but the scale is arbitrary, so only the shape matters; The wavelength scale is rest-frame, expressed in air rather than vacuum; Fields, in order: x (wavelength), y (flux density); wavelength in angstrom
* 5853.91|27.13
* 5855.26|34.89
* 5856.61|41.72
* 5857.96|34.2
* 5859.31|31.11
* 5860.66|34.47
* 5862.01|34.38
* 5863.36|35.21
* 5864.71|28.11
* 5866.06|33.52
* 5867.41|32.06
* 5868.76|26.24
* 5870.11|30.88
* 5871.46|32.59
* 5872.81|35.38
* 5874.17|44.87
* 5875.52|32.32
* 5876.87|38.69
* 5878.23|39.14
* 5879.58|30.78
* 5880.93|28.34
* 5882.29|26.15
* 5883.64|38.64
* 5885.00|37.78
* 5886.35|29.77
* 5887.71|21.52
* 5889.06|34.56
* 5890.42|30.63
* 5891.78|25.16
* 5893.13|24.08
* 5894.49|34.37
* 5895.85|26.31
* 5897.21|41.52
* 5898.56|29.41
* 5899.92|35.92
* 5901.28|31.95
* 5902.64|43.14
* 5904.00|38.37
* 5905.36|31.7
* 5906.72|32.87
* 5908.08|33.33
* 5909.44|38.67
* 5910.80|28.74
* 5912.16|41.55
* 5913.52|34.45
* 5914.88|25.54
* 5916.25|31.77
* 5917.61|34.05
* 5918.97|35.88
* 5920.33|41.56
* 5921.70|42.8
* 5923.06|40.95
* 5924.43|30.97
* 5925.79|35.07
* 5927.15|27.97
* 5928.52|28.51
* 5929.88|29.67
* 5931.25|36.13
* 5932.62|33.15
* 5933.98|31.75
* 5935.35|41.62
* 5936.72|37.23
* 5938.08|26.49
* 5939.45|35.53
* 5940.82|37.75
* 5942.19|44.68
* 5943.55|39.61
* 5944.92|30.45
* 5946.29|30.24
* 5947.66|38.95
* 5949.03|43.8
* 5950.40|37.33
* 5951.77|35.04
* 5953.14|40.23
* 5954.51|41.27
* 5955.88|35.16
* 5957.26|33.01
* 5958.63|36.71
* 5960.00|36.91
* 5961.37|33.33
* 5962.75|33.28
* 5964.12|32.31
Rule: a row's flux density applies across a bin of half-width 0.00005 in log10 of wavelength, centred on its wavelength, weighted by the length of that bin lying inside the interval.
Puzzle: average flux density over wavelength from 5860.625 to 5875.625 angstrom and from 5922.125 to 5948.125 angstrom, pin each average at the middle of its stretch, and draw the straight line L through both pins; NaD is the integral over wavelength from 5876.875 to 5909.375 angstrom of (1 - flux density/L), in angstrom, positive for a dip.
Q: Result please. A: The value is 1.11 angstrom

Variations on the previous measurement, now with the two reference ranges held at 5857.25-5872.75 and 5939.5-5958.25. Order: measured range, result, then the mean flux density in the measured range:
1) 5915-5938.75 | 1.19 angstrom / 34.2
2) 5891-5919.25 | 1.21 angstrom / 33.2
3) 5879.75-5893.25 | 1.45 angstrom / 29.9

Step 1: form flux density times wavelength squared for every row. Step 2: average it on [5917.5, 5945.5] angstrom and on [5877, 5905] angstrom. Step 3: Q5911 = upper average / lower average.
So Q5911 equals 1.1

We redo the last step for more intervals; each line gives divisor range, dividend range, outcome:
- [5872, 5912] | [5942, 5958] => 1.14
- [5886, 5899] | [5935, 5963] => 1.25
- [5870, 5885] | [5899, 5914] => 1.03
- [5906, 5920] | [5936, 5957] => 1.10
